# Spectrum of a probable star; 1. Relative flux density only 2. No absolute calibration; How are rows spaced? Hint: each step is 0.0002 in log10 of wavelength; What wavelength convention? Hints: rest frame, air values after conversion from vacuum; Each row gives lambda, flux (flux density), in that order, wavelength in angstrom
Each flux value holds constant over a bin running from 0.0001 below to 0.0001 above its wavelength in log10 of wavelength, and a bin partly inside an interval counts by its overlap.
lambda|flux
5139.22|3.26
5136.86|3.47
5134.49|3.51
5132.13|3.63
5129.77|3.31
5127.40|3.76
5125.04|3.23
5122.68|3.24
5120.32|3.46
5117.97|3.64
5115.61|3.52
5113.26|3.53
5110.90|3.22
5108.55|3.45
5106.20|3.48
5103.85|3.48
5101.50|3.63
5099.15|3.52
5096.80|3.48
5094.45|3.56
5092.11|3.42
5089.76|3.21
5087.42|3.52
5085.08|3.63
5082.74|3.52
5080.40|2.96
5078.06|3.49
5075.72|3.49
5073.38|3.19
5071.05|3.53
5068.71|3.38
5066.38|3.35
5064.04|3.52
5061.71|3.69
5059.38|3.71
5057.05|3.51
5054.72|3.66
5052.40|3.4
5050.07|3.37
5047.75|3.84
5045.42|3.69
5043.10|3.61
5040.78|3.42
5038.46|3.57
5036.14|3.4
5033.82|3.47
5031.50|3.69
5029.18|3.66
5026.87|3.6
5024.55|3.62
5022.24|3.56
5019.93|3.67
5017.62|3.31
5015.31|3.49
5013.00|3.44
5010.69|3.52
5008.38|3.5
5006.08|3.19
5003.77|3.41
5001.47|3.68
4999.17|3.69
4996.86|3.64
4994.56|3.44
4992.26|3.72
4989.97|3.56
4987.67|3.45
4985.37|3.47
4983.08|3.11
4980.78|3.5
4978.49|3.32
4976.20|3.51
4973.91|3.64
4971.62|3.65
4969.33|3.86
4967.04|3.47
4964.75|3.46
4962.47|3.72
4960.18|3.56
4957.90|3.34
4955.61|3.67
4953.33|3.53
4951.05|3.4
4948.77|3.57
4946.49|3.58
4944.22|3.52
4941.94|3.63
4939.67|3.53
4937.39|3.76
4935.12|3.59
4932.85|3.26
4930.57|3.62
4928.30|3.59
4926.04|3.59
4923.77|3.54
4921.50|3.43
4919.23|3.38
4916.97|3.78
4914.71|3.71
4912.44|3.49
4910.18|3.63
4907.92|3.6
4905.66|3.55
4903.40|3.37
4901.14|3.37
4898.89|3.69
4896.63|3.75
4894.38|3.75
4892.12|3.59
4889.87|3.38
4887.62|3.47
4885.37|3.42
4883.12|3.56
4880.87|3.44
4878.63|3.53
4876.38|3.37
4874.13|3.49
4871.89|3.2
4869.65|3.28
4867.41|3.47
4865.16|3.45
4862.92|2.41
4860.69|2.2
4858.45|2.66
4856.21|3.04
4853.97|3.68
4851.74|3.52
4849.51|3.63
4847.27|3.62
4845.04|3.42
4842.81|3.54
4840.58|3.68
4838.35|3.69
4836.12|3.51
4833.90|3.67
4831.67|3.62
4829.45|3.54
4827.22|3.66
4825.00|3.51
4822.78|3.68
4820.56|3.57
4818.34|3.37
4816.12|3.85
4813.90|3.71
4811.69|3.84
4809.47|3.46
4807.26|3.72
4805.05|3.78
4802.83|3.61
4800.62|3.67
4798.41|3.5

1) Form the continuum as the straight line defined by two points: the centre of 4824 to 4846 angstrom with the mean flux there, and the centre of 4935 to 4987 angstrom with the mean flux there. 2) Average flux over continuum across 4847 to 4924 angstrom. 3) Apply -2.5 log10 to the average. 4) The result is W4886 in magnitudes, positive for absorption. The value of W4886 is 0.05 mag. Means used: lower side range 3.59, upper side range 3.54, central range 3.41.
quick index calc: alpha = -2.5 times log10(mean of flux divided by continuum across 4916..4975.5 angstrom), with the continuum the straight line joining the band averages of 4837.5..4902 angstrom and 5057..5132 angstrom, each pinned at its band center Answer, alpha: -0.05 mag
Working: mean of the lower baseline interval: 3.39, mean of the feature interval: 3.56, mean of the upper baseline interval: 3.46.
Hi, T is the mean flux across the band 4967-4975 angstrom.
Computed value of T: 3.68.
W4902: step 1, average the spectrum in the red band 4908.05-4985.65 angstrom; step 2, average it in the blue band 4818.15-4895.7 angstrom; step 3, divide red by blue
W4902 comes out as 1.04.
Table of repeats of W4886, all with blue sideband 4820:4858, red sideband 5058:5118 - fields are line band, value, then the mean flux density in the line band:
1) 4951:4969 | -0.01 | 3.54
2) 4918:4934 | 0.01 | 3.49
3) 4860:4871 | 0.18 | 3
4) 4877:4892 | 0.02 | 3.47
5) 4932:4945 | -0.01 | 3.56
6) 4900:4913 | 0.01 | 3.5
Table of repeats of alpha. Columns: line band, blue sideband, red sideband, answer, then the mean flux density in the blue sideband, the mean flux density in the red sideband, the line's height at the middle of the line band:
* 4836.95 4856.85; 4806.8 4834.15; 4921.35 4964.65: 0.02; 3.63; 3.55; 3.61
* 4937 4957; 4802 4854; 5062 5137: -0.01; 3.62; 3.45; 3.54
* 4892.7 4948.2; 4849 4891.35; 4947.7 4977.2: -0.04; 3.27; 3.57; 3.43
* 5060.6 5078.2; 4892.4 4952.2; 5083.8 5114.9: 0.01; 3.56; 3.47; 3.49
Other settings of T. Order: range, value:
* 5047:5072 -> 3.54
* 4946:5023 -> 3.52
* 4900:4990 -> 3.53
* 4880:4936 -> 3.54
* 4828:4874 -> 3.35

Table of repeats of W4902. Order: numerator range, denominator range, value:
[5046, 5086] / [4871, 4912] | 0.99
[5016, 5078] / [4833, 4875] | 1.06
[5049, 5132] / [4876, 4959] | 0.98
